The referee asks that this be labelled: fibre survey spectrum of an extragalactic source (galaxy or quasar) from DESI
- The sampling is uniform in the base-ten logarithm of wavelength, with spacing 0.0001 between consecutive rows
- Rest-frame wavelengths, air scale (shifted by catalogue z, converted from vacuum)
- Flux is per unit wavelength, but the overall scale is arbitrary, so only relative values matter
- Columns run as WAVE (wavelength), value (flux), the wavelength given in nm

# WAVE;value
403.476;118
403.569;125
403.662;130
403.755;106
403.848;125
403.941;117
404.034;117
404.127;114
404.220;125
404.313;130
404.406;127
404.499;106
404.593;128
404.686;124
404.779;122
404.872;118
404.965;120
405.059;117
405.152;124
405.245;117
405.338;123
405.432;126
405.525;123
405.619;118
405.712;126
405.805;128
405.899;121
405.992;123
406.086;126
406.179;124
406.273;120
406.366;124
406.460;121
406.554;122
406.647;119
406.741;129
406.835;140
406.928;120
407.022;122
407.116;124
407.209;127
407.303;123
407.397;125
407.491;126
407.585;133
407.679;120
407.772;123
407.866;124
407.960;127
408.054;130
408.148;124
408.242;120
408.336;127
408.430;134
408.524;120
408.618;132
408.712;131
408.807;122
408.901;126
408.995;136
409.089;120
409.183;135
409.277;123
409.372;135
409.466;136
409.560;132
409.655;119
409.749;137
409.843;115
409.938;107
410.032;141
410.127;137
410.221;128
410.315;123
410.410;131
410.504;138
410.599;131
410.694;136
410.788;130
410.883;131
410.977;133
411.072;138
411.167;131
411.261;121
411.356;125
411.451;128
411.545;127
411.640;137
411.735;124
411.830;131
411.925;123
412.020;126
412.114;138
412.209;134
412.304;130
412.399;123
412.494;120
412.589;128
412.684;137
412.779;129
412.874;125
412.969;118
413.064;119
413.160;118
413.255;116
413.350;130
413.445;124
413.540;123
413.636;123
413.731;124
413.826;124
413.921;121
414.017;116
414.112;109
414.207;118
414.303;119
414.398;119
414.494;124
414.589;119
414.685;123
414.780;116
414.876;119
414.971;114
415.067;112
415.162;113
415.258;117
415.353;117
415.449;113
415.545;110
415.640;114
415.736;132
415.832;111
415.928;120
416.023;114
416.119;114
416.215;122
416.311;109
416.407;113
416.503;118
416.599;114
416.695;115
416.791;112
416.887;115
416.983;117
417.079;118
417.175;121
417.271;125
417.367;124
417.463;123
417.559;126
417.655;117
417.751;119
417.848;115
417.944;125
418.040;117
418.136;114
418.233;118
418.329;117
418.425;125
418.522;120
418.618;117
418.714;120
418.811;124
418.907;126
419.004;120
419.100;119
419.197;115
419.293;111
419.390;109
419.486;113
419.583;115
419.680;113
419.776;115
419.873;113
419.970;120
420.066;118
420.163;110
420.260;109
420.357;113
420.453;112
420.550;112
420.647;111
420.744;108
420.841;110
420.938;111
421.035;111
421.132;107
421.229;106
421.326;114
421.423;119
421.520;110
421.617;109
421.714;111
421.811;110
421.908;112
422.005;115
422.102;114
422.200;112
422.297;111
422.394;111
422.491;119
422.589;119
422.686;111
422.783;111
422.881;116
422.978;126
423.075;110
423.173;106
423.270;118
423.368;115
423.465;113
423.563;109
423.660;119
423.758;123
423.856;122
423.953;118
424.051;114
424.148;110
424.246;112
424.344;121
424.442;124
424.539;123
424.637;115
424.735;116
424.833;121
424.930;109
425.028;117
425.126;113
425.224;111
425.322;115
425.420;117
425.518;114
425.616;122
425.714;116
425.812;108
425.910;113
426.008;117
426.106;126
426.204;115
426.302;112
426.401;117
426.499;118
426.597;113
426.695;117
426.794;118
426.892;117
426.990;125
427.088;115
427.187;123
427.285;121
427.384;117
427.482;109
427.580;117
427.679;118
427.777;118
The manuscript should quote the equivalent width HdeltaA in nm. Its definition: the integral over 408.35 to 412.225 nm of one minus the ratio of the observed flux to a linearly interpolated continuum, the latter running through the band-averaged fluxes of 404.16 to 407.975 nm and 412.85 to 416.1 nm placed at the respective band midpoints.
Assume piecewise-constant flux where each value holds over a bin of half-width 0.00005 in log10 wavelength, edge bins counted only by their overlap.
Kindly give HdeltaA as -0.26 nm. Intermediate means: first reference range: 123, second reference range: 119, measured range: 129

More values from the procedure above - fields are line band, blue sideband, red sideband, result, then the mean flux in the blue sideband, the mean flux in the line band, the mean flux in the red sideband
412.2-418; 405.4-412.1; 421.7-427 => 0.136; 127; 120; 116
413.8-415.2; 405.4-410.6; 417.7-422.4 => 0.026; 126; 118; 114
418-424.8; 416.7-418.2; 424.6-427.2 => 0.168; 119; 115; 116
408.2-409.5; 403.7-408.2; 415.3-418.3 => -0.073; 123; 128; 117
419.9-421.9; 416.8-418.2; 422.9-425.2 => 0.106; 119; 112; 116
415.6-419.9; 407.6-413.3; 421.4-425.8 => 0.106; 128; 118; 115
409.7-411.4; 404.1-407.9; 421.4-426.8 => -0.117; 123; 130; 115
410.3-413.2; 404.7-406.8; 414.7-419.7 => -0.213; 122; 129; 117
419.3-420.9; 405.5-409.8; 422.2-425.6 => 0.075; 126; 112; 116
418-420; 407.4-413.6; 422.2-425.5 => 0.046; 128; 117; 116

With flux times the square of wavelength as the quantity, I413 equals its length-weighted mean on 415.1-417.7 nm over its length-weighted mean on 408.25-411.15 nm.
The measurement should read 0.9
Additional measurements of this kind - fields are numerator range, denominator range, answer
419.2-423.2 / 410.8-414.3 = 0.93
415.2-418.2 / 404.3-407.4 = 1.01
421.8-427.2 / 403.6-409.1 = 1.02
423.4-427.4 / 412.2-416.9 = 1.03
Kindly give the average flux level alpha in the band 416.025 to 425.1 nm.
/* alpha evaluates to 116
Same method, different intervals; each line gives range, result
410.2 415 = 125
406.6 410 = 126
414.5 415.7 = 116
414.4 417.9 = 117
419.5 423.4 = 113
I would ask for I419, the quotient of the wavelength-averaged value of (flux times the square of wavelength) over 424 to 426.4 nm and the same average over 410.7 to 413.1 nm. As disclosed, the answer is 0.96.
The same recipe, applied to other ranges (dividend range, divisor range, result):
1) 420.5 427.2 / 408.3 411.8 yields 0.95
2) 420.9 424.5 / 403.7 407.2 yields 1.02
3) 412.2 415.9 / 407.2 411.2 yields 0.96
